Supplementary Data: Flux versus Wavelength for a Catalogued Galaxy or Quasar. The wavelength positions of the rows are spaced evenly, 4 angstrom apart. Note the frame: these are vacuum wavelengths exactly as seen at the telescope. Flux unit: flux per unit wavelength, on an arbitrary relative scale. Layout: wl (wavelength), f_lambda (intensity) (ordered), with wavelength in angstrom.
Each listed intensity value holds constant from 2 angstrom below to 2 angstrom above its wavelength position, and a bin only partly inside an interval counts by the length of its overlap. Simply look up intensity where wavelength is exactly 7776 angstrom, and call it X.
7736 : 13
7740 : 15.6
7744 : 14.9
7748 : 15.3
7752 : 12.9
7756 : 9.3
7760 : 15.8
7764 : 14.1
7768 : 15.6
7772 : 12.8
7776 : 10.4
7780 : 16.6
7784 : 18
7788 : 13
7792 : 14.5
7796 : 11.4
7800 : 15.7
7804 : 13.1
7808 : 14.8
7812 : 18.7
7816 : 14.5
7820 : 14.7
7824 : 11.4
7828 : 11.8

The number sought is 10.4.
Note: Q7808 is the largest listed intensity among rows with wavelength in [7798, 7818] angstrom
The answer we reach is 18.7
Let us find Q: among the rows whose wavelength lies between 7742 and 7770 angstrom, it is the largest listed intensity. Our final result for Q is 15.8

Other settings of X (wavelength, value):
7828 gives 11.8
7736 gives 13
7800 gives 15.7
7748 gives 15.3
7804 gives 13.1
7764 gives 14.1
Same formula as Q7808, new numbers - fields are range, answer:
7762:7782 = 16.6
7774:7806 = 18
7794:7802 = 15.7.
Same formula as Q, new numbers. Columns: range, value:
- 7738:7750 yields 15.6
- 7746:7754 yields 15.3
